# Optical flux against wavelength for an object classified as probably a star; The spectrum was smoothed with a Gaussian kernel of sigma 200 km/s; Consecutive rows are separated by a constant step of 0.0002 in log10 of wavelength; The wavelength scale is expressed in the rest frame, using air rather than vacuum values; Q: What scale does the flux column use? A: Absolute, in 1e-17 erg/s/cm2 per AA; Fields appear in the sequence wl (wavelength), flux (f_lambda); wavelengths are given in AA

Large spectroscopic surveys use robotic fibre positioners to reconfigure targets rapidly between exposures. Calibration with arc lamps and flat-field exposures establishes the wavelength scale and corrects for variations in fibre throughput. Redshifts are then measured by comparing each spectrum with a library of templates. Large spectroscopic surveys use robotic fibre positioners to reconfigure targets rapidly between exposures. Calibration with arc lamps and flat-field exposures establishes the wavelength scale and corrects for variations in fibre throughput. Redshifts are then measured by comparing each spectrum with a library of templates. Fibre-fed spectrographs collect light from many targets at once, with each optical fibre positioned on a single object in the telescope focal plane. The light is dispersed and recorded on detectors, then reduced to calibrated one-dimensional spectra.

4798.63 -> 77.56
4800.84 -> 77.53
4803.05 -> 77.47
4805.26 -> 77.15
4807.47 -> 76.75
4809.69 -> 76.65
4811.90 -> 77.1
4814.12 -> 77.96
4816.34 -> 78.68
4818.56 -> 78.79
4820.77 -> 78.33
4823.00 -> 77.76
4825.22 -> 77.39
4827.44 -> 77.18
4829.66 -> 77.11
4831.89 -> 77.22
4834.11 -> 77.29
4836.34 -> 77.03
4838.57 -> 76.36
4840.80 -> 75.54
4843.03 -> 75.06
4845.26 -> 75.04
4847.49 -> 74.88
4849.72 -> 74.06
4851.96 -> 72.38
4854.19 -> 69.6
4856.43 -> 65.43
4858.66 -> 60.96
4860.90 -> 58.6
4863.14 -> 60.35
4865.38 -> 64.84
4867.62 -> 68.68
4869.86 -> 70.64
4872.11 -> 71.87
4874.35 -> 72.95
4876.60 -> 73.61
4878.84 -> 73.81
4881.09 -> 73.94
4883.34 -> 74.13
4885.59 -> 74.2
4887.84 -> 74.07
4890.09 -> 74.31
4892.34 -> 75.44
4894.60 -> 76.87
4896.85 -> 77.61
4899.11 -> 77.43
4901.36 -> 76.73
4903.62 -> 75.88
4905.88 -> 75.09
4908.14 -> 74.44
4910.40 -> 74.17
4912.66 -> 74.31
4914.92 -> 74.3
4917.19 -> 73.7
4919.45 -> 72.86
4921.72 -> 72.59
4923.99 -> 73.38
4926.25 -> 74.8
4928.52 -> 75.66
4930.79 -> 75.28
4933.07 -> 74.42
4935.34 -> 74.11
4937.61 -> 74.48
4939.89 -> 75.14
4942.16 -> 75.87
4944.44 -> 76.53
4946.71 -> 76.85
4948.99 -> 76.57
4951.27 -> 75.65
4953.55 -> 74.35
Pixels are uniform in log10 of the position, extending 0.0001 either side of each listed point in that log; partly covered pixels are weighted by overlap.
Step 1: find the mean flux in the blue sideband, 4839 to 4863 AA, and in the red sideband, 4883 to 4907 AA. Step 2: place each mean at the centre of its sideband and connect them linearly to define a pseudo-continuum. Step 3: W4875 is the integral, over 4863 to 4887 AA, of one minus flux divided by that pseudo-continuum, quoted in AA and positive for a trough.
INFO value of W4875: 0.59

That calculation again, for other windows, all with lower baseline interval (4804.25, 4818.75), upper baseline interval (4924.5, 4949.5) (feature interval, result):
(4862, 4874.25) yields 1.41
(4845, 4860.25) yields 1.41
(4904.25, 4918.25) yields 0.26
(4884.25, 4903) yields 0.07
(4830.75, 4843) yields 0.08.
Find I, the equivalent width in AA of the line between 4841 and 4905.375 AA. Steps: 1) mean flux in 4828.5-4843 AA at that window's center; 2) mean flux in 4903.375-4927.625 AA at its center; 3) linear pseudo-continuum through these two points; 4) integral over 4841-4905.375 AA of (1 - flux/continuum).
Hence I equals 2.9 AA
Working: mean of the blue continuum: 76.6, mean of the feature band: 72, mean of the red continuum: 74.1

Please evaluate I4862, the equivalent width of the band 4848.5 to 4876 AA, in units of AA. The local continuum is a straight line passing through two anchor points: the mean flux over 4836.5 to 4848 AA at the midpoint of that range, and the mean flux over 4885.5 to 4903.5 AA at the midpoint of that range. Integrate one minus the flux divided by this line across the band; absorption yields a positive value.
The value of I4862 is 2.9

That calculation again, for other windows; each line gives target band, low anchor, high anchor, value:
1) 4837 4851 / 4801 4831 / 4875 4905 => 0.3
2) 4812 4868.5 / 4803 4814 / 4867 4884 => 1.4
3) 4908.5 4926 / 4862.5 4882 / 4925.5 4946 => 0.0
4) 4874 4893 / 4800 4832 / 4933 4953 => 0.6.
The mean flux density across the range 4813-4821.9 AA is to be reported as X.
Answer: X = 78.4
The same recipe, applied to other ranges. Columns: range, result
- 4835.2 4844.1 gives 75.9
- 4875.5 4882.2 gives 73.8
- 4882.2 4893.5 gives 74.4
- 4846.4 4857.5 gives 71.3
